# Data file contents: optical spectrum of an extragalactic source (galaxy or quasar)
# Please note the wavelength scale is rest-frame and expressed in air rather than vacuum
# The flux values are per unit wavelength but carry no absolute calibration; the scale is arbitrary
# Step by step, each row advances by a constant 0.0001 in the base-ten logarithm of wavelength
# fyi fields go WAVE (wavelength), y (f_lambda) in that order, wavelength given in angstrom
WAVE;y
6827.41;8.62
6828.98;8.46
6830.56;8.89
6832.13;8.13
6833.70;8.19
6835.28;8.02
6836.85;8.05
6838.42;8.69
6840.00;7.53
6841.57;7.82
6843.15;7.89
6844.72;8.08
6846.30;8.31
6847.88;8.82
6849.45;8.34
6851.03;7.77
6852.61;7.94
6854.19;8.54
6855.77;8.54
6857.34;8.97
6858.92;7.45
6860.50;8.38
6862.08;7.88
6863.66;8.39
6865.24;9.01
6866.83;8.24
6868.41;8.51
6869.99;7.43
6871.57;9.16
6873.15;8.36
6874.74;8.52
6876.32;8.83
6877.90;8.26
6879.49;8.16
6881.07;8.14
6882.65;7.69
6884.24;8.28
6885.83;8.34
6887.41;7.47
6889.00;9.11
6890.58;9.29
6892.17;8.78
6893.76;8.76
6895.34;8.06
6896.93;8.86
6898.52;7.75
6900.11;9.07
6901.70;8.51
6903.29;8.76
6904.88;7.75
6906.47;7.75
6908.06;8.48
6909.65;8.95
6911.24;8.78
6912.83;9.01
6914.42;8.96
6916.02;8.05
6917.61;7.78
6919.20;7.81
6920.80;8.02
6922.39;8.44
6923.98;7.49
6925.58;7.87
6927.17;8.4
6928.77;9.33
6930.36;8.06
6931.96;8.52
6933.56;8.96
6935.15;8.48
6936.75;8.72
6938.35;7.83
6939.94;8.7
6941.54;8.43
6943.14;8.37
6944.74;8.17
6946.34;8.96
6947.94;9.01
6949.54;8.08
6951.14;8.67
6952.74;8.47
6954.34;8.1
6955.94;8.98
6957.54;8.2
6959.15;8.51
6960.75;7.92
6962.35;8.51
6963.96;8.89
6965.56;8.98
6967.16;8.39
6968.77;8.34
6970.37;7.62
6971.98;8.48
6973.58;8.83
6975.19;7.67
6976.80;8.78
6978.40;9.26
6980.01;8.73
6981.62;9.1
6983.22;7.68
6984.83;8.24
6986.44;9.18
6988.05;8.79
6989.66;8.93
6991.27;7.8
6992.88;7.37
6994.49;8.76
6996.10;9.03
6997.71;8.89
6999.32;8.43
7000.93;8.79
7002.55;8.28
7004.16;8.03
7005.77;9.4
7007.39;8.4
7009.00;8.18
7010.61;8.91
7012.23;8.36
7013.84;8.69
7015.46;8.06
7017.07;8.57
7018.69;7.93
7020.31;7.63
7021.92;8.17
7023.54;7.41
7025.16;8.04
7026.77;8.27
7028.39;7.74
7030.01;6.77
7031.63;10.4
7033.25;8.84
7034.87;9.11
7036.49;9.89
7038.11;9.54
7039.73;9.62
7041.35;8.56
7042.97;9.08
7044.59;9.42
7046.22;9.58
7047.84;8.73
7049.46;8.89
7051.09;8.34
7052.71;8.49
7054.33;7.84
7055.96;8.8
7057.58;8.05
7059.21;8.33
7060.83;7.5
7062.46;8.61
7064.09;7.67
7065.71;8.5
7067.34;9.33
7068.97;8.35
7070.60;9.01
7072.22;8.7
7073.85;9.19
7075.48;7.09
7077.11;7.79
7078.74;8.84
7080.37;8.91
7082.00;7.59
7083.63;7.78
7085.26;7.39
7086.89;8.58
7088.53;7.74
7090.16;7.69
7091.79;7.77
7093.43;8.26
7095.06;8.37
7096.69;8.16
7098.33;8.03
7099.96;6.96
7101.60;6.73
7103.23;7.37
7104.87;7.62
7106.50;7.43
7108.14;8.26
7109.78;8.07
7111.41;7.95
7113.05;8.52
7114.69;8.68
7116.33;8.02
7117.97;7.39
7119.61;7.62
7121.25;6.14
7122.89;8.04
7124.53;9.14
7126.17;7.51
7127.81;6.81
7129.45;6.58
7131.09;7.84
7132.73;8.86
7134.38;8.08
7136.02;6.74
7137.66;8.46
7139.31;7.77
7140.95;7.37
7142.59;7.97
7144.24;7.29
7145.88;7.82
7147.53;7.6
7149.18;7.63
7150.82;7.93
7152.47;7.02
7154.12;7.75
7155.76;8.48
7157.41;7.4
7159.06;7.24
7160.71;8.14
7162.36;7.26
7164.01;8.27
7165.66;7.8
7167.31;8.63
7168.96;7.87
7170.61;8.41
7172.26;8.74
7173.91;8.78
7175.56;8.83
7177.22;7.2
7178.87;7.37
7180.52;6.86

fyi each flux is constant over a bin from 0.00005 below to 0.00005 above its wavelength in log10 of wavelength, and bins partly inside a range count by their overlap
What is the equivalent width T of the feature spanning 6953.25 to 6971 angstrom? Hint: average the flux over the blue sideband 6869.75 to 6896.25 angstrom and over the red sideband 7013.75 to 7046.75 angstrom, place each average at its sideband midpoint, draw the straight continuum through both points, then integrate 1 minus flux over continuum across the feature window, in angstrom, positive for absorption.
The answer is 0.2 angstrom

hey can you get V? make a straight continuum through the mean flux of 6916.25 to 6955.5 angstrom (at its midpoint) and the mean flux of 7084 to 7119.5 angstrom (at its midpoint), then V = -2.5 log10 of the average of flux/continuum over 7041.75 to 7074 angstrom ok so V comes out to -0.08 mag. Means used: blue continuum 8.36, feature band 8.61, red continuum 7.85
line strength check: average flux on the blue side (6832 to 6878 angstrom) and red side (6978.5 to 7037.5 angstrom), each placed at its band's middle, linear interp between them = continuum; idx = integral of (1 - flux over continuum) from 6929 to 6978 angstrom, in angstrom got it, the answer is -0.4 angstrom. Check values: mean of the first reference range 8.27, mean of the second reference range 8.48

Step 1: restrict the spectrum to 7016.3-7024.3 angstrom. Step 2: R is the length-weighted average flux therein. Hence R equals 7.94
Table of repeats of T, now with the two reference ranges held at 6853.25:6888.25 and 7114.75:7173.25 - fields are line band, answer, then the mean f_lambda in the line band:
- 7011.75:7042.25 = -1.9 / 8.51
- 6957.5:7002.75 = -2.3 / 8.5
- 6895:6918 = -0.6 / 8.45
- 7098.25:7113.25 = 0.4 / 7.65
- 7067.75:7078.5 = -0.7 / 8.42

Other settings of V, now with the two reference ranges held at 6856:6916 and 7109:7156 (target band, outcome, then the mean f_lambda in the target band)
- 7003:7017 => -0.054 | 8.51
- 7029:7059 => -0.112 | 8.87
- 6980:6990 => -0.063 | 8.65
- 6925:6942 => -0.025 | 8.49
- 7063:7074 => -0.094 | 8.65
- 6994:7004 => -0.069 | 8.65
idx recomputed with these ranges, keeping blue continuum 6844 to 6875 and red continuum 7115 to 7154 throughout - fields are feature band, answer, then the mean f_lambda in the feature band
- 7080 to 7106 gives -0.1 angstrom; 7.79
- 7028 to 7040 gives -1.7 angstrom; 9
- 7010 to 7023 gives -0.5 angstrom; 8.26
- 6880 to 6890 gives 0.1 angstrom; 8.2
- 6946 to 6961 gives -0.7 angstrom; 8.5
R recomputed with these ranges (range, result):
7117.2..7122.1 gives 7.05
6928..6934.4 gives 8.72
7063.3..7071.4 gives 8.57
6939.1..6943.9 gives 8.5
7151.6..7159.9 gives 7.58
